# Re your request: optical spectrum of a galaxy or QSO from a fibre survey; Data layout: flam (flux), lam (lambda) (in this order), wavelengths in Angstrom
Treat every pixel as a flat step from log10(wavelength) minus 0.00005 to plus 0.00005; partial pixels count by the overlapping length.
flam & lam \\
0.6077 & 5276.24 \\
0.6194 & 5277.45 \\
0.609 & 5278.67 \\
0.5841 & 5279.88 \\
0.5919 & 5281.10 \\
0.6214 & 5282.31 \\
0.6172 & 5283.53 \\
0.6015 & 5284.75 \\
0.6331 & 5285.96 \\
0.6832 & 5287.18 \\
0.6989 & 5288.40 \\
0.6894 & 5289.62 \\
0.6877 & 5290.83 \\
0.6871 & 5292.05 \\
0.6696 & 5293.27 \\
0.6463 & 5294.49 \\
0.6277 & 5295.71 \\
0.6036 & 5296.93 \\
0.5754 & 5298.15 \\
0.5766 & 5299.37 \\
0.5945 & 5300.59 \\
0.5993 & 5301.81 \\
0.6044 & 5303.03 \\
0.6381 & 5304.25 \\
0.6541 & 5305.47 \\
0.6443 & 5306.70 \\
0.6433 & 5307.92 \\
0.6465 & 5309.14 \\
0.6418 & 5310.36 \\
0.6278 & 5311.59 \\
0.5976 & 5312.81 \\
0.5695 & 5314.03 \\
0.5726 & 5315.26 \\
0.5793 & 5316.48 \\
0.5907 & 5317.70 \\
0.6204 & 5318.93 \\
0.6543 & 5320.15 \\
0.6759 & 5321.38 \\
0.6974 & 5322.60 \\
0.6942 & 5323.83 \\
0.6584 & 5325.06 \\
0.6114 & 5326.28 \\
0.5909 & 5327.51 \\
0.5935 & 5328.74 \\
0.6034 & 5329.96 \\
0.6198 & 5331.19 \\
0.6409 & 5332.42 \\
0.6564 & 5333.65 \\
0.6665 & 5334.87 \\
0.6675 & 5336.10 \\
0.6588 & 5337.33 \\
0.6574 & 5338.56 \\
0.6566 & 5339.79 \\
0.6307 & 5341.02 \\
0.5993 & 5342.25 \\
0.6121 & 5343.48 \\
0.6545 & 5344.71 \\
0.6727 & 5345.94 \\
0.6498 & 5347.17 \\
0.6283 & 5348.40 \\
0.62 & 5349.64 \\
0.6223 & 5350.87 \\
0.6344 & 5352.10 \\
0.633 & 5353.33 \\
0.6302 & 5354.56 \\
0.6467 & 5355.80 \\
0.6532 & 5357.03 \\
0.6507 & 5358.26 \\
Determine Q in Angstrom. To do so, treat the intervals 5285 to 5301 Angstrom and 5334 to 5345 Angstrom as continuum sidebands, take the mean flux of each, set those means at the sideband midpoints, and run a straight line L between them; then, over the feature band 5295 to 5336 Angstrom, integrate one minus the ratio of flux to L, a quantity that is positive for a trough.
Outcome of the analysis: 1.3 Angstrom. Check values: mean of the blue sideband 0.644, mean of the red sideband 0.645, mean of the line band 0.624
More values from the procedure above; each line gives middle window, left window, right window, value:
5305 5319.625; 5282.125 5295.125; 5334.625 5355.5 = 0.8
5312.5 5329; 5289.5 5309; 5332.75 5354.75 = 0.4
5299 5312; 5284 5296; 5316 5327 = 0.5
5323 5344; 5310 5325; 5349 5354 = -0.3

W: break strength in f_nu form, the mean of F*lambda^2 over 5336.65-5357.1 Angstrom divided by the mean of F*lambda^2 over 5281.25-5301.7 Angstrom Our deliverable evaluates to 1.0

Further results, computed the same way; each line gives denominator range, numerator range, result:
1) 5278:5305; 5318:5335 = 1.03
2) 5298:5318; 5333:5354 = 1.07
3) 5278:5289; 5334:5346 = 1.05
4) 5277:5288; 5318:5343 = 1.06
